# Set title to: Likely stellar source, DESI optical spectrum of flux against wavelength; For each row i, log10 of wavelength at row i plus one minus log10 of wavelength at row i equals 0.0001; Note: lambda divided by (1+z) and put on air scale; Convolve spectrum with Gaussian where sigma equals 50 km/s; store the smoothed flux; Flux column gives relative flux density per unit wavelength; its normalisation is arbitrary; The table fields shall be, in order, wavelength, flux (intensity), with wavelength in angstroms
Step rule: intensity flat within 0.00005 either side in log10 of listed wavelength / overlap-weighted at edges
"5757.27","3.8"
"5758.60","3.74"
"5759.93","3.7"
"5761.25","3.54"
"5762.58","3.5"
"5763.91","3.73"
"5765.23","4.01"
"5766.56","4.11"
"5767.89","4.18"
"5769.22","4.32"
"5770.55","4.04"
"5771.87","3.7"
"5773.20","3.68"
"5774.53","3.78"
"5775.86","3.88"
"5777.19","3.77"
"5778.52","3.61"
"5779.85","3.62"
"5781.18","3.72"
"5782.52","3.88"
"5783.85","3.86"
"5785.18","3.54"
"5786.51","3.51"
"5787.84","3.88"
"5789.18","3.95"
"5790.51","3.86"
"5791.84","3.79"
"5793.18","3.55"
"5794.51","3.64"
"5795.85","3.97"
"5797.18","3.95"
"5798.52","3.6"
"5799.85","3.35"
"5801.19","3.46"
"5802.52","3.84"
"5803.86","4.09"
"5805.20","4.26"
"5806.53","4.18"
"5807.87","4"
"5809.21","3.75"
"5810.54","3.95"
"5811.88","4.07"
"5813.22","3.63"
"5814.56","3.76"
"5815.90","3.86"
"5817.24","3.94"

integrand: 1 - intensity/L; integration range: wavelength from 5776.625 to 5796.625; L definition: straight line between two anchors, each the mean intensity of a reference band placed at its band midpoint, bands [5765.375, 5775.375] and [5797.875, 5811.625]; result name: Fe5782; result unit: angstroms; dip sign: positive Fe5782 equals 0.9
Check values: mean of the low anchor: 3.97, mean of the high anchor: 3.86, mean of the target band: 3.74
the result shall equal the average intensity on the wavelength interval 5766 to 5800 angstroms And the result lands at 3.8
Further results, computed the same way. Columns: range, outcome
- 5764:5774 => 3.99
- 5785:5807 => 3.79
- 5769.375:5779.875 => 3.8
